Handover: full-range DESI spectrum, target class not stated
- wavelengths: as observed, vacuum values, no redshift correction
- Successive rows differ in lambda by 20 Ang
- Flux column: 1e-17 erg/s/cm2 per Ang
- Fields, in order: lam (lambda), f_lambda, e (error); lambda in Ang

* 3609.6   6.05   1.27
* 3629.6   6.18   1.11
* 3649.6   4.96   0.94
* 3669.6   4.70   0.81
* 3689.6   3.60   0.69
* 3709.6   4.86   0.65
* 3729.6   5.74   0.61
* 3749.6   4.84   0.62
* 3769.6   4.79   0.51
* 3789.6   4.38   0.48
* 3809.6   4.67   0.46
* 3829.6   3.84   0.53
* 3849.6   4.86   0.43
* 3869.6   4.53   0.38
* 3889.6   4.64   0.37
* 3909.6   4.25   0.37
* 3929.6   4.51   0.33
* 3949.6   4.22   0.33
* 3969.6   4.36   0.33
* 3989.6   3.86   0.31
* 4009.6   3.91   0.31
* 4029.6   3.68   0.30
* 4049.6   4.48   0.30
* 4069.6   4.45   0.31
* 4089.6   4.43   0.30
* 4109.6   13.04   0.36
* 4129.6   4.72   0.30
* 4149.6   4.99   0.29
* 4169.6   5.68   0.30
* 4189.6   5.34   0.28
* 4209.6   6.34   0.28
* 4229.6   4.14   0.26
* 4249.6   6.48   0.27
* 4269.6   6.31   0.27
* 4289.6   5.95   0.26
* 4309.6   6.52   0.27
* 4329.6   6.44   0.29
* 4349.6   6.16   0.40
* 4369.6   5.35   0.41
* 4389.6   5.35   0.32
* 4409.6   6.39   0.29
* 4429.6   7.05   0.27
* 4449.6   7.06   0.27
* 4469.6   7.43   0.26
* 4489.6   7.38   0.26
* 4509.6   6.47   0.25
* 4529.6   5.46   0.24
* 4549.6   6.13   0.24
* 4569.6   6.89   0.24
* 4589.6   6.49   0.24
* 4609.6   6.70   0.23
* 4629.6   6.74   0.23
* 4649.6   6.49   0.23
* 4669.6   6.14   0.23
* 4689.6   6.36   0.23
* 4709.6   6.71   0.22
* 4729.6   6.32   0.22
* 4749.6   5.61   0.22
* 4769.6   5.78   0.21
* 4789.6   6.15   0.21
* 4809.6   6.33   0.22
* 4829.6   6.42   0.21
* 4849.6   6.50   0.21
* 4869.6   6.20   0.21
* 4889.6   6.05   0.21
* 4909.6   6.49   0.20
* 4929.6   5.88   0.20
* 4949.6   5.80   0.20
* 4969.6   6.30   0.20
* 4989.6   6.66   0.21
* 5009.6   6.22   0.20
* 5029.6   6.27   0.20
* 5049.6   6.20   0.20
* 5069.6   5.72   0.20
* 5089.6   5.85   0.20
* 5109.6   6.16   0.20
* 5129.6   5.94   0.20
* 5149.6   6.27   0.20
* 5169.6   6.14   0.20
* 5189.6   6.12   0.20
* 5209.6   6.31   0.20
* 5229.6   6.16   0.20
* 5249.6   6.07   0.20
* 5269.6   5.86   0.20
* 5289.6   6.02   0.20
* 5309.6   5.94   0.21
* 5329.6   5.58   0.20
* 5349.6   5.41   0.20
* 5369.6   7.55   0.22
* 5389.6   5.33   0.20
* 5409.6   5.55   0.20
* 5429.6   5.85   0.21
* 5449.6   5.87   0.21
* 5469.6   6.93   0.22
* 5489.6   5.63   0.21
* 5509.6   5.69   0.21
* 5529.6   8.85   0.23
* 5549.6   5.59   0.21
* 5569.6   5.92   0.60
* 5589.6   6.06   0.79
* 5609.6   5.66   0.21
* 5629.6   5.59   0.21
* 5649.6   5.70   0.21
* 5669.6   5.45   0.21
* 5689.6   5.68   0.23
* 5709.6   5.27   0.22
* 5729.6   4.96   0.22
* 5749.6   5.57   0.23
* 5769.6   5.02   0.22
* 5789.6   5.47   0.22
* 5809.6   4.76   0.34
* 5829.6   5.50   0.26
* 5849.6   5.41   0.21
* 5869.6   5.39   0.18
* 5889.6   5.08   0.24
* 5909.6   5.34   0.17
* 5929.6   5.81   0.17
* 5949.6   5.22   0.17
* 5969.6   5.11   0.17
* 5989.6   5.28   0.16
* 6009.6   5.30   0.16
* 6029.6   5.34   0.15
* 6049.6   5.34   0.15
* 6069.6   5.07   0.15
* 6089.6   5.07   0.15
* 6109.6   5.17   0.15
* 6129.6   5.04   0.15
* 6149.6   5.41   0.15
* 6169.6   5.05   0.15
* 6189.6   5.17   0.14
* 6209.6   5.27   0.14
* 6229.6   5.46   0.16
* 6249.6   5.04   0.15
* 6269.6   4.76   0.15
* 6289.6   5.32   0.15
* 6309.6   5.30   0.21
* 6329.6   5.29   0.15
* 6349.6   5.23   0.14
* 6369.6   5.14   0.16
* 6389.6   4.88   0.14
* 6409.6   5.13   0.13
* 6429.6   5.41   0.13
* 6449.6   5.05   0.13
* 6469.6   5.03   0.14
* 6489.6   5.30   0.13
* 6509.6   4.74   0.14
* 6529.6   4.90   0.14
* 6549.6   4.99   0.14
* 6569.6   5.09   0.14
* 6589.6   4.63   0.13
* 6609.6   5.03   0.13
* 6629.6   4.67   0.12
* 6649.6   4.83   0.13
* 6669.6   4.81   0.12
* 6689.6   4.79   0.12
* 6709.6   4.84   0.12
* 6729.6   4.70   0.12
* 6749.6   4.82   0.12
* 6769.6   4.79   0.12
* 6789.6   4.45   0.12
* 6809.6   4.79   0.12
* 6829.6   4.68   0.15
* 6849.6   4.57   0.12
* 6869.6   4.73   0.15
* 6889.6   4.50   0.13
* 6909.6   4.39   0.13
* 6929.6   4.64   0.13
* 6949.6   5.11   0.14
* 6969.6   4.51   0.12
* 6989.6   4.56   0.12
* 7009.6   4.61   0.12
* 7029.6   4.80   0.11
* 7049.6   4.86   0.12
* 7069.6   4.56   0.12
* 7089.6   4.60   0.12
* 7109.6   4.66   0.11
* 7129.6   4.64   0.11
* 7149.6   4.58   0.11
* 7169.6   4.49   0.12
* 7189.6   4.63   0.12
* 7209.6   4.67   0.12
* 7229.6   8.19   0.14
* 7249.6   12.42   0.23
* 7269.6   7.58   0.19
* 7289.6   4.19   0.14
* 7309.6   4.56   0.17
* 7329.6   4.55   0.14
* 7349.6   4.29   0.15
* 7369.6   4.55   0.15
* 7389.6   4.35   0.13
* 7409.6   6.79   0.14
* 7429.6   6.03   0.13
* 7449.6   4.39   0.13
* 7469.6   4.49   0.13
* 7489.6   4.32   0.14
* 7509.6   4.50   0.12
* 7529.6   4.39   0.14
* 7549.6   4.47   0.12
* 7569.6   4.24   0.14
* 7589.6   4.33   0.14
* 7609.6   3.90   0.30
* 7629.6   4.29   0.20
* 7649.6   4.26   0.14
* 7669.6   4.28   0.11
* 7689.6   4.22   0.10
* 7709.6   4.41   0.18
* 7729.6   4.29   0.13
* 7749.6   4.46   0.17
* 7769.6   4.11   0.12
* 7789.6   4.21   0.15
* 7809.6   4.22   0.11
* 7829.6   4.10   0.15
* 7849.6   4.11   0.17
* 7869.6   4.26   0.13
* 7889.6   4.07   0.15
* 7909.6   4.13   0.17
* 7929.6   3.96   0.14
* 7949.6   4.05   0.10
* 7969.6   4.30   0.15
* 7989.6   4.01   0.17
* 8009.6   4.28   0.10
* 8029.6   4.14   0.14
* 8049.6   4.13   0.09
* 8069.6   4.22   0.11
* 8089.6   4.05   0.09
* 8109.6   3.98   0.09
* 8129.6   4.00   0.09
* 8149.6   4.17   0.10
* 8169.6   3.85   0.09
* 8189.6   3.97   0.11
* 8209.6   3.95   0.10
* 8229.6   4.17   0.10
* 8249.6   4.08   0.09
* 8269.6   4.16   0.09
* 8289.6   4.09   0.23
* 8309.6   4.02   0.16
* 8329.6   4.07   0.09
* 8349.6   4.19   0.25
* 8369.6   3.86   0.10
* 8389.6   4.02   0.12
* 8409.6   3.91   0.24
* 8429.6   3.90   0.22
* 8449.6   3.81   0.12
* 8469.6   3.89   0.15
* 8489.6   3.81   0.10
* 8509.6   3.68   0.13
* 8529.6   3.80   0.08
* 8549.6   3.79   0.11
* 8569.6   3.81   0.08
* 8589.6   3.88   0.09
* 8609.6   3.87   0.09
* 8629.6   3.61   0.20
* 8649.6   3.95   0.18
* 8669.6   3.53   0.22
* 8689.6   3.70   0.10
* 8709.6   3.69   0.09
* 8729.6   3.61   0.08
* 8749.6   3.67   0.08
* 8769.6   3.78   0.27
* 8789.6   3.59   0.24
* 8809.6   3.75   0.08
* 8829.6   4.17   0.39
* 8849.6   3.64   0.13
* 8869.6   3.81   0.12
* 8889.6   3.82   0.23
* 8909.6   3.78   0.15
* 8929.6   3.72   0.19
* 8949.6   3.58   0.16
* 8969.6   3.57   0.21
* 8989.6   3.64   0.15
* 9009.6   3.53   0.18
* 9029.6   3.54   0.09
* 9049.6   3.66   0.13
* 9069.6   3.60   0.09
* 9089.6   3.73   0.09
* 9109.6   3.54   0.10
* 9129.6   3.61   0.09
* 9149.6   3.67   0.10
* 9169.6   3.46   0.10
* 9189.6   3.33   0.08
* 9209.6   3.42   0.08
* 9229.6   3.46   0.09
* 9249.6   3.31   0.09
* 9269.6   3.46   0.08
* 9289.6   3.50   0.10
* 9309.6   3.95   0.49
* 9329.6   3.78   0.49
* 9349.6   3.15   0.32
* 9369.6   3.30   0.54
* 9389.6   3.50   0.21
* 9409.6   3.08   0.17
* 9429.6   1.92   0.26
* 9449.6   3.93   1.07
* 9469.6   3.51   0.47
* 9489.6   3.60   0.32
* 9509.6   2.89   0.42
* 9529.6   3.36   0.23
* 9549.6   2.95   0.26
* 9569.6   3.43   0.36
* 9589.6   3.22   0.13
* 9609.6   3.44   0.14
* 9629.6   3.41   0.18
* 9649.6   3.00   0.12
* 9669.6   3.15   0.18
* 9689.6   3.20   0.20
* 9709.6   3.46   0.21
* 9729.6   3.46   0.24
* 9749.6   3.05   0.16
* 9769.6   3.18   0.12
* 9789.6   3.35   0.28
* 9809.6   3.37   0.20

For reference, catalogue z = 0.10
